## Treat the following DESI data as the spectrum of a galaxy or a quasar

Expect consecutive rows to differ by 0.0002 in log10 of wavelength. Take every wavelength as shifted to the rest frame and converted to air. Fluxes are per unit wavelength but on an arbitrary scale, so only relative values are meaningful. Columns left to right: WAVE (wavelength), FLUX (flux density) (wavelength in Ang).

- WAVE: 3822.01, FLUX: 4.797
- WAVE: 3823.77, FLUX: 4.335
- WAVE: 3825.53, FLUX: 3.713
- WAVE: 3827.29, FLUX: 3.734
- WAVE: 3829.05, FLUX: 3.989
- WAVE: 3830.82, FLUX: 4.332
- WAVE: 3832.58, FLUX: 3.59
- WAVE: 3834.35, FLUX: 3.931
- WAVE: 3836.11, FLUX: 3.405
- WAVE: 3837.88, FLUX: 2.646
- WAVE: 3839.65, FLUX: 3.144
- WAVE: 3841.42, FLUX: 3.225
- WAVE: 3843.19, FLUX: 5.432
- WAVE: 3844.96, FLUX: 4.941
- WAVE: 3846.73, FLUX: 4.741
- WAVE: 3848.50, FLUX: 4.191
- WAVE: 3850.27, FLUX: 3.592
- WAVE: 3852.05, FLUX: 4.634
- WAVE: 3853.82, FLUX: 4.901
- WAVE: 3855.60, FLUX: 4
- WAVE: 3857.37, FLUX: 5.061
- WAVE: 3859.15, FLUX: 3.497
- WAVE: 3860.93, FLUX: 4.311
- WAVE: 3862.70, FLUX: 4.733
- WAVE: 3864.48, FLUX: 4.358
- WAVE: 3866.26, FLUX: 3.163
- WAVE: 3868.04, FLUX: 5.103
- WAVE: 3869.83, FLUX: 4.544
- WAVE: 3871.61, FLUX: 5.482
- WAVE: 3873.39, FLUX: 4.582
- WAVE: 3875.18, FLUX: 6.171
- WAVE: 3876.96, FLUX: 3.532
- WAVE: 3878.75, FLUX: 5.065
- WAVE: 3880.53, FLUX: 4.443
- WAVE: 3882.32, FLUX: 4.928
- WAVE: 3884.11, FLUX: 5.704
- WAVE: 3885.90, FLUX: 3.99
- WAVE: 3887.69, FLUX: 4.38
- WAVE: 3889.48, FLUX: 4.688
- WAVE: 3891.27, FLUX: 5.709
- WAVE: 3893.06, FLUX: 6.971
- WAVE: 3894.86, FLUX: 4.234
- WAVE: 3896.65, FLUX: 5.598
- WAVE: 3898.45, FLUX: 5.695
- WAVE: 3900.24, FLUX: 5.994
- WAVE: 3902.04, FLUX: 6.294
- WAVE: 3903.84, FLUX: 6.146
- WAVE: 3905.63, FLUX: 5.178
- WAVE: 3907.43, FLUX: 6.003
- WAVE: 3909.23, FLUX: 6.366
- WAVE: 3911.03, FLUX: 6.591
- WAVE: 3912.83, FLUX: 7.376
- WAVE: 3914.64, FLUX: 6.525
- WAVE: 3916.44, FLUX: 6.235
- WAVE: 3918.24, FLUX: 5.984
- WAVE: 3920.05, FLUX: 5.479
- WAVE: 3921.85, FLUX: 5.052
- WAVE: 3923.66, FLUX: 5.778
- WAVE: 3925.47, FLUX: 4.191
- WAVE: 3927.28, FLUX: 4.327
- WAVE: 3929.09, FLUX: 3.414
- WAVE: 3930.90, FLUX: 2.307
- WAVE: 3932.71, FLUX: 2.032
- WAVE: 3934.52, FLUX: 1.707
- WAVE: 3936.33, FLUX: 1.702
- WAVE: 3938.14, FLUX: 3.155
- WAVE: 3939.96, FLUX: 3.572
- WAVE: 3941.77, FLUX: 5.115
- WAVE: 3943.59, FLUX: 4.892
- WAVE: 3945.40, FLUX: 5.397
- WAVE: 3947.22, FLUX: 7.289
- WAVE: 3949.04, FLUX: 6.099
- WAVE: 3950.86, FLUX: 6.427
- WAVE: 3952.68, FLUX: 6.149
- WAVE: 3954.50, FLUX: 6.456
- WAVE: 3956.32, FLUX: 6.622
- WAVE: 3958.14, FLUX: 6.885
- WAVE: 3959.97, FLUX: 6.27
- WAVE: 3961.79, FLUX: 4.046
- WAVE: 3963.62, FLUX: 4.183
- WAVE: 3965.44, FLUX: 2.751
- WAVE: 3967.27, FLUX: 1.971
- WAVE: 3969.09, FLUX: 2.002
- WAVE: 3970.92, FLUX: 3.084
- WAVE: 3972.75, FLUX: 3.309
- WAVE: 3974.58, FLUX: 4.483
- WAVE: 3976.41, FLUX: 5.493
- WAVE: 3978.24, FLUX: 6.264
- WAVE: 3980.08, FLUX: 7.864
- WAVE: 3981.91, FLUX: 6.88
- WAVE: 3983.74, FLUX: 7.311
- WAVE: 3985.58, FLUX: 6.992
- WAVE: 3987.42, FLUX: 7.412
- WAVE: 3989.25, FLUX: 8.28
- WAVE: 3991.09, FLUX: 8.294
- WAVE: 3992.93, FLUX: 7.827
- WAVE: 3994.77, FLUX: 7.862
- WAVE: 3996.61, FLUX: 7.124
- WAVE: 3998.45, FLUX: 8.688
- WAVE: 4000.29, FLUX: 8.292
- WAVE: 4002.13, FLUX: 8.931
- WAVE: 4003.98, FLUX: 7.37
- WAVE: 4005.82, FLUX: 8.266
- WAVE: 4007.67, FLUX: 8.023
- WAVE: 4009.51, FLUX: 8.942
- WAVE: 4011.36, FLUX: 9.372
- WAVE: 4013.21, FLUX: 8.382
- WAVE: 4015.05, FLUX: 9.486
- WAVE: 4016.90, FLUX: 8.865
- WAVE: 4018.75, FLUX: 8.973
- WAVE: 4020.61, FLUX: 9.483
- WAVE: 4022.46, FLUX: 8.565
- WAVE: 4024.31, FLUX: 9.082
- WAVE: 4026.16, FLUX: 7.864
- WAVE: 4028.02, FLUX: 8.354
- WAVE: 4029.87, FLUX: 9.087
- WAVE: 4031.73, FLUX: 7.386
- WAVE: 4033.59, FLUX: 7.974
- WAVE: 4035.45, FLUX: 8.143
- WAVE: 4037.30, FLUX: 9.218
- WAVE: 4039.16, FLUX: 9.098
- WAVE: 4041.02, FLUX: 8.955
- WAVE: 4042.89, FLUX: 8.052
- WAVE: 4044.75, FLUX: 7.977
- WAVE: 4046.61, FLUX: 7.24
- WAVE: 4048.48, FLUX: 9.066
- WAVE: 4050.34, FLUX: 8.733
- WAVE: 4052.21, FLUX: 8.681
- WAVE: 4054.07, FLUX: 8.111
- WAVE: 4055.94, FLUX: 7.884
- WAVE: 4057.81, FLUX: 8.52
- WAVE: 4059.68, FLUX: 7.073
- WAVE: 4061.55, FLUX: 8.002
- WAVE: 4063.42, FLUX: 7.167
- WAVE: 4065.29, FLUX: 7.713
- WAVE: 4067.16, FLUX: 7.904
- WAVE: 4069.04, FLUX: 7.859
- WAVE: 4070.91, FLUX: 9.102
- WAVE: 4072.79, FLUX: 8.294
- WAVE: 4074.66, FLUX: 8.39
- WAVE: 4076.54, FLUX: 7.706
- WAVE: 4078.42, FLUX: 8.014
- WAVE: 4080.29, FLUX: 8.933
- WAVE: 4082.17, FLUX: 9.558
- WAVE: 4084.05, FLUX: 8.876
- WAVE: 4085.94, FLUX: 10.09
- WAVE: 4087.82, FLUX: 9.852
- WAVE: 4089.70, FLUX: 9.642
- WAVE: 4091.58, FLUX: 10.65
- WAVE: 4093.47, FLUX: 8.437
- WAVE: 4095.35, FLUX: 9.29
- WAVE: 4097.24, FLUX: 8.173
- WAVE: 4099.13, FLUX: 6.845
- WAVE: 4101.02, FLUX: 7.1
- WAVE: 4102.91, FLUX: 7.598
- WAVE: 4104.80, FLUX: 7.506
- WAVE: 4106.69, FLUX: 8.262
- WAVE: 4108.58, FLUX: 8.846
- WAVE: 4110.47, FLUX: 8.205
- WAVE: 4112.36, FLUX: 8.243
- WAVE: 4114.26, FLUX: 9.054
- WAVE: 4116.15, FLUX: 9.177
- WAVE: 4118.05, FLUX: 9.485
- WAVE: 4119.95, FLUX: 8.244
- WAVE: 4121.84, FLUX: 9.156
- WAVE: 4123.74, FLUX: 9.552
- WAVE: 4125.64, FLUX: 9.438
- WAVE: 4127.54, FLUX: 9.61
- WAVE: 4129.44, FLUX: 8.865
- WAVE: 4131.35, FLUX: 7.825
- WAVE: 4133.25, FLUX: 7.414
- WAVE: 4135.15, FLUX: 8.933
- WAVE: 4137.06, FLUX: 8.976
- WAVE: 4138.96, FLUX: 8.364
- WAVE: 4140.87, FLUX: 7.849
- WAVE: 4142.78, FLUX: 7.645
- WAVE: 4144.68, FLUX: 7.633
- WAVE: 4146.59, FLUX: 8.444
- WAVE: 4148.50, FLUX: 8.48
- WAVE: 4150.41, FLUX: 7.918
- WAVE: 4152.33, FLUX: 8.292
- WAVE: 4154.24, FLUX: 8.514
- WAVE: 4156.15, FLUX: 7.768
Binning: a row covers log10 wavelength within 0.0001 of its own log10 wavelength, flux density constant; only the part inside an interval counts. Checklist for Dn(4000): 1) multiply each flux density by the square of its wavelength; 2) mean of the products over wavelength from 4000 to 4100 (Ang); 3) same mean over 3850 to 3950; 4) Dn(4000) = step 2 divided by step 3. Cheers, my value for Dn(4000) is 1.88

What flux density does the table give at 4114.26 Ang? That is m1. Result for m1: 9.054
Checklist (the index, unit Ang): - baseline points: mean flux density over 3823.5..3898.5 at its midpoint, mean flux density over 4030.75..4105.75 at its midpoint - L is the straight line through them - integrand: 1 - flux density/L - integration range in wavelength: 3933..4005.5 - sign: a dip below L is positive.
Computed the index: 9.1 Ang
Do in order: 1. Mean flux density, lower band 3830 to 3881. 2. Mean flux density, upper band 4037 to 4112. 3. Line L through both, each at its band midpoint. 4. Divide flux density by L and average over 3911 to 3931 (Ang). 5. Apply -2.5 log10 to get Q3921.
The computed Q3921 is 0.03 mag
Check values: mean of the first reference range 4.3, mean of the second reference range 8.41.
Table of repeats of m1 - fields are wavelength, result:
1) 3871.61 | 5.482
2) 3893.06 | 6.971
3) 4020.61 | 9.483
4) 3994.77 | 7.862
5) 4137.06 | 8.976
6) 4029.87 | 9.087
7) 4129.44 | 8.865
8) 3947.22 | 7.289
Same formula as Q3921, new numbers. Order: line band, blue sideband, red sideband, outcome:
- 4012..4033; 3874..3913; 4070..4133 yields -0.16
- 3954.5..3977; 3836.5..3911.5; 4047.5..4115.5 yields 0.42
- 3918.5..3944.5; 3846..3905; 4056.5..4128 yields 0.45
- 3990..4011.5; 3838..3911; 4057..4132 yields -0.17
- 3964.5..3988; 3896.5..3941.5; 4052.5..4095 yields 0.25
